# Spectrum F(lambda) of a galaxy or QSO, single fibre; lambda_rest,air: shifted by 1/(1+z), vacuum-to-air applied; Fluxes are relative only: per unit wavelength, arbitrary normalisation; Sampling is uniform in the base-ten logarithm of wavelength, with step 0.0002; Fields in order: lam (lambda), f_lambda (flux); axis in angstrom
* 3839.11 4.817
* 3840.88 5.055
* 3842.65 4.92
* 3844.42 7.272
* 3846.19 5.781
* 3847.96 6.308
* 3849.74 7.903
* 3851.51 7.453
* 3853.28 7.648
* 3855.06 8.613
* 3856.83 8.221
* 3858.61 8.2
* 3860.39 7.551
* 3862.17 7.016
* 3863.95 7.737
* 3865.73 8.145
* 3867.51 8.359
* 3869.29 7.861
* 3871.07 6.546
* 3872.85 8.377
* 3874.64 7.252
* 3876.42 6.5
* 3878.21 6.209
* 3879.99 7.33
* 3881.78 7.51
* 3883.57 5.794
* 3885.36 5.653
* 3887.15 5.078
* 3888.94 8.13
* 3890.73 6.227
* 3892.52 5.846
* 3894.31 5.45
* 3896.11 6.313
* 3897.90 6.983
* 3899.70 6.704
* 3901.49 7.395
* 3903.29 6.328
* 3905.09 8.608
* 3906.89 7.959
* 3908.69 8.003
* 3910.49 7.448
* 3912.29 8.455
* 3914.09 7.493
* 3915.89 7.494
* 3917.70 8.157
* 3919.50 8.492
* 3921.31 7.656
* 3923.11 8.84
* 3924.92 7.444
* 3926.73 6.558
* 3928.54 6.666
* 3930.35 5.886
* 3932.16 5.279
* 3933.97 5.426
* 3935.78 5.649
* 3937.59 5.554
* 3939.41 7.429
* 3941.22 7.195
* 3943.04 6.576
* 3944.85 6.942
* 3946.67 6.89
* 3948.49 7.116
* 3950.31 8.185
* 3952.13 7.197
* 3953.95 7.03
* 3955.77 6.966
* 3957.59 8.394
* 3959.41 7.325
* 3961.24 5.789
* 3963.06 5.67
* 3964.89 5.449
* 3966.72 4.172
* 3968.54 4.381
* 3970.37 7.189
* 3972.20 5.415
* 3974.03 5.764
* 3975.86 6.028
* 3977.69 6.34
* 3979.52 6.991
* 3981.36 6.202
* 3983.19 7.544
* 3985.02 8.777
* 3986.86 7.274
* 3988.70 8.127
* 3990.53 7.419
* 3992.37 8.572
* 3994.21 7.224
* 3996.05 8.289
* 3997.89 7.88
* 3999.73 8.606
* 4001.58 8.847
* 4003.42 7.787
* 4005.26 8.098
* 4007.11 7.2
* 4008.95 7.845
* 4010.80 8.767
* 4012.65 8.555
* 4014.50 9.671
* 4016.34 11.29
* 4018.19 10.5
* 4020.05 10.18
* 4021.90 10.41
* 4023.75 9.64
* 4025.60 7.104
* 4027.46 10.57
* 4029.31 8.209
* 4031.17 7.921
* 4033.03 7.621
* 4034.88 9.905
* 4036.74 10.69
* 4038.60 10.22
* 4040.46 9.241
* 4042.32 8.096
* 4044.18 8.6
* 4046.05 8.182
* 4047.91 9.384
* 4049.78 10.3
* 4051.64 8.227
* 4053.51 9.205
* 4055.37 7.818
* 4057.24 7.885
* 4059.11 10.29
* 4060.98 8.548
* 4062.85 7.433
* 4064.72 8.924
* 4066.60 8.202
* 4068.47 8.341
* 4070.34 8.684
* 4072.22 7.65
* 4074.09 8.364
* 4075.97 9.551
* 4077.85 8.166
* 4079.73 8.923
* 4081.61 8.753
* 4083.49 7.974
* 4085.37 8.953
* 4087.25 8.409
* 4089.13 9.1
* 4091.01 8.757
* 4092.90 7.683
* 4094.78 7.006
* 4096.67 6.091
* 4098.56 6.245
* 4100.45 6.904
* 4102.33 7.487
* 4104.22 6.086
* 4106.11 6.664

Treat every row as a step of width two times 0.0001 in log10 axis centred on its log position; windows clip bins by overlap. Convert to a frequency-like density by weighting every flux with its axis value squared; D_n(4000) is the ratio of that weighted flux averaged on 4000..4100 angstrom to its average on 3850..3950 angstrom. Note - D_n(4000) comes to 1.31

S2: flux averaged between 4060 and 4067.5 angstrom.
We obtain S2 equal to 8.28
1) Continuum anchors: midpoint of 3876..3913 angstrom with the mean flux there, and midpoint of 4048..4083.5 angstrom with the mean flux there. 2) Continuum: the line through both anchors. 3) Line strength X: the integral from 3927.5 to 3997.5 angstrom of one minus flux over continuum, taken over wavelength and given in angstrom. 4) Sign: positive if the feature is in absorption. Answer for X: 7.9 angstrom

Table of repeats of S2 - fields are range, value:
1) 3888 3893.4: 6.73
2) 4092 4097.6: 6.92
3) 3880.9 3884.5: 6.63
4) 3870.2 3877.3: 7.17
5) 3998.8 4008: 8.11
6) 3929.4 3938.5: 5.57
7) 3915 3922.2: 7.94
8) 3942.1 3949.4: 6.88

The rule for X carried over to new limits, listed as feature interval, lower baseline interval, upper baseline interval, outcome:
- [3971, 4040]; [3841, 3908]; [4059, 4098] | -3.94 angstrom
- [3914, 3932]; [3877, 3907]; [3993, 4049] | -0.51 angstrom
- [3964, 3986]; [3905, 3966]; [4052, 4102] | 3.57 angstrom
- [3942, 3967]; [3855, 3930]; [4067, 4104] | 2.51 angstrom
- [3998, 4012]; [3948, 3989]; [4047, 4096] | -1.61 angstrom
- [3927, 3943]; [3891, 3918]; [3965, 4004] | 2.16 angstrom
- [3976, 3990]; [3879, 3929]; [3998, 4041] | 2.00 angstrom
